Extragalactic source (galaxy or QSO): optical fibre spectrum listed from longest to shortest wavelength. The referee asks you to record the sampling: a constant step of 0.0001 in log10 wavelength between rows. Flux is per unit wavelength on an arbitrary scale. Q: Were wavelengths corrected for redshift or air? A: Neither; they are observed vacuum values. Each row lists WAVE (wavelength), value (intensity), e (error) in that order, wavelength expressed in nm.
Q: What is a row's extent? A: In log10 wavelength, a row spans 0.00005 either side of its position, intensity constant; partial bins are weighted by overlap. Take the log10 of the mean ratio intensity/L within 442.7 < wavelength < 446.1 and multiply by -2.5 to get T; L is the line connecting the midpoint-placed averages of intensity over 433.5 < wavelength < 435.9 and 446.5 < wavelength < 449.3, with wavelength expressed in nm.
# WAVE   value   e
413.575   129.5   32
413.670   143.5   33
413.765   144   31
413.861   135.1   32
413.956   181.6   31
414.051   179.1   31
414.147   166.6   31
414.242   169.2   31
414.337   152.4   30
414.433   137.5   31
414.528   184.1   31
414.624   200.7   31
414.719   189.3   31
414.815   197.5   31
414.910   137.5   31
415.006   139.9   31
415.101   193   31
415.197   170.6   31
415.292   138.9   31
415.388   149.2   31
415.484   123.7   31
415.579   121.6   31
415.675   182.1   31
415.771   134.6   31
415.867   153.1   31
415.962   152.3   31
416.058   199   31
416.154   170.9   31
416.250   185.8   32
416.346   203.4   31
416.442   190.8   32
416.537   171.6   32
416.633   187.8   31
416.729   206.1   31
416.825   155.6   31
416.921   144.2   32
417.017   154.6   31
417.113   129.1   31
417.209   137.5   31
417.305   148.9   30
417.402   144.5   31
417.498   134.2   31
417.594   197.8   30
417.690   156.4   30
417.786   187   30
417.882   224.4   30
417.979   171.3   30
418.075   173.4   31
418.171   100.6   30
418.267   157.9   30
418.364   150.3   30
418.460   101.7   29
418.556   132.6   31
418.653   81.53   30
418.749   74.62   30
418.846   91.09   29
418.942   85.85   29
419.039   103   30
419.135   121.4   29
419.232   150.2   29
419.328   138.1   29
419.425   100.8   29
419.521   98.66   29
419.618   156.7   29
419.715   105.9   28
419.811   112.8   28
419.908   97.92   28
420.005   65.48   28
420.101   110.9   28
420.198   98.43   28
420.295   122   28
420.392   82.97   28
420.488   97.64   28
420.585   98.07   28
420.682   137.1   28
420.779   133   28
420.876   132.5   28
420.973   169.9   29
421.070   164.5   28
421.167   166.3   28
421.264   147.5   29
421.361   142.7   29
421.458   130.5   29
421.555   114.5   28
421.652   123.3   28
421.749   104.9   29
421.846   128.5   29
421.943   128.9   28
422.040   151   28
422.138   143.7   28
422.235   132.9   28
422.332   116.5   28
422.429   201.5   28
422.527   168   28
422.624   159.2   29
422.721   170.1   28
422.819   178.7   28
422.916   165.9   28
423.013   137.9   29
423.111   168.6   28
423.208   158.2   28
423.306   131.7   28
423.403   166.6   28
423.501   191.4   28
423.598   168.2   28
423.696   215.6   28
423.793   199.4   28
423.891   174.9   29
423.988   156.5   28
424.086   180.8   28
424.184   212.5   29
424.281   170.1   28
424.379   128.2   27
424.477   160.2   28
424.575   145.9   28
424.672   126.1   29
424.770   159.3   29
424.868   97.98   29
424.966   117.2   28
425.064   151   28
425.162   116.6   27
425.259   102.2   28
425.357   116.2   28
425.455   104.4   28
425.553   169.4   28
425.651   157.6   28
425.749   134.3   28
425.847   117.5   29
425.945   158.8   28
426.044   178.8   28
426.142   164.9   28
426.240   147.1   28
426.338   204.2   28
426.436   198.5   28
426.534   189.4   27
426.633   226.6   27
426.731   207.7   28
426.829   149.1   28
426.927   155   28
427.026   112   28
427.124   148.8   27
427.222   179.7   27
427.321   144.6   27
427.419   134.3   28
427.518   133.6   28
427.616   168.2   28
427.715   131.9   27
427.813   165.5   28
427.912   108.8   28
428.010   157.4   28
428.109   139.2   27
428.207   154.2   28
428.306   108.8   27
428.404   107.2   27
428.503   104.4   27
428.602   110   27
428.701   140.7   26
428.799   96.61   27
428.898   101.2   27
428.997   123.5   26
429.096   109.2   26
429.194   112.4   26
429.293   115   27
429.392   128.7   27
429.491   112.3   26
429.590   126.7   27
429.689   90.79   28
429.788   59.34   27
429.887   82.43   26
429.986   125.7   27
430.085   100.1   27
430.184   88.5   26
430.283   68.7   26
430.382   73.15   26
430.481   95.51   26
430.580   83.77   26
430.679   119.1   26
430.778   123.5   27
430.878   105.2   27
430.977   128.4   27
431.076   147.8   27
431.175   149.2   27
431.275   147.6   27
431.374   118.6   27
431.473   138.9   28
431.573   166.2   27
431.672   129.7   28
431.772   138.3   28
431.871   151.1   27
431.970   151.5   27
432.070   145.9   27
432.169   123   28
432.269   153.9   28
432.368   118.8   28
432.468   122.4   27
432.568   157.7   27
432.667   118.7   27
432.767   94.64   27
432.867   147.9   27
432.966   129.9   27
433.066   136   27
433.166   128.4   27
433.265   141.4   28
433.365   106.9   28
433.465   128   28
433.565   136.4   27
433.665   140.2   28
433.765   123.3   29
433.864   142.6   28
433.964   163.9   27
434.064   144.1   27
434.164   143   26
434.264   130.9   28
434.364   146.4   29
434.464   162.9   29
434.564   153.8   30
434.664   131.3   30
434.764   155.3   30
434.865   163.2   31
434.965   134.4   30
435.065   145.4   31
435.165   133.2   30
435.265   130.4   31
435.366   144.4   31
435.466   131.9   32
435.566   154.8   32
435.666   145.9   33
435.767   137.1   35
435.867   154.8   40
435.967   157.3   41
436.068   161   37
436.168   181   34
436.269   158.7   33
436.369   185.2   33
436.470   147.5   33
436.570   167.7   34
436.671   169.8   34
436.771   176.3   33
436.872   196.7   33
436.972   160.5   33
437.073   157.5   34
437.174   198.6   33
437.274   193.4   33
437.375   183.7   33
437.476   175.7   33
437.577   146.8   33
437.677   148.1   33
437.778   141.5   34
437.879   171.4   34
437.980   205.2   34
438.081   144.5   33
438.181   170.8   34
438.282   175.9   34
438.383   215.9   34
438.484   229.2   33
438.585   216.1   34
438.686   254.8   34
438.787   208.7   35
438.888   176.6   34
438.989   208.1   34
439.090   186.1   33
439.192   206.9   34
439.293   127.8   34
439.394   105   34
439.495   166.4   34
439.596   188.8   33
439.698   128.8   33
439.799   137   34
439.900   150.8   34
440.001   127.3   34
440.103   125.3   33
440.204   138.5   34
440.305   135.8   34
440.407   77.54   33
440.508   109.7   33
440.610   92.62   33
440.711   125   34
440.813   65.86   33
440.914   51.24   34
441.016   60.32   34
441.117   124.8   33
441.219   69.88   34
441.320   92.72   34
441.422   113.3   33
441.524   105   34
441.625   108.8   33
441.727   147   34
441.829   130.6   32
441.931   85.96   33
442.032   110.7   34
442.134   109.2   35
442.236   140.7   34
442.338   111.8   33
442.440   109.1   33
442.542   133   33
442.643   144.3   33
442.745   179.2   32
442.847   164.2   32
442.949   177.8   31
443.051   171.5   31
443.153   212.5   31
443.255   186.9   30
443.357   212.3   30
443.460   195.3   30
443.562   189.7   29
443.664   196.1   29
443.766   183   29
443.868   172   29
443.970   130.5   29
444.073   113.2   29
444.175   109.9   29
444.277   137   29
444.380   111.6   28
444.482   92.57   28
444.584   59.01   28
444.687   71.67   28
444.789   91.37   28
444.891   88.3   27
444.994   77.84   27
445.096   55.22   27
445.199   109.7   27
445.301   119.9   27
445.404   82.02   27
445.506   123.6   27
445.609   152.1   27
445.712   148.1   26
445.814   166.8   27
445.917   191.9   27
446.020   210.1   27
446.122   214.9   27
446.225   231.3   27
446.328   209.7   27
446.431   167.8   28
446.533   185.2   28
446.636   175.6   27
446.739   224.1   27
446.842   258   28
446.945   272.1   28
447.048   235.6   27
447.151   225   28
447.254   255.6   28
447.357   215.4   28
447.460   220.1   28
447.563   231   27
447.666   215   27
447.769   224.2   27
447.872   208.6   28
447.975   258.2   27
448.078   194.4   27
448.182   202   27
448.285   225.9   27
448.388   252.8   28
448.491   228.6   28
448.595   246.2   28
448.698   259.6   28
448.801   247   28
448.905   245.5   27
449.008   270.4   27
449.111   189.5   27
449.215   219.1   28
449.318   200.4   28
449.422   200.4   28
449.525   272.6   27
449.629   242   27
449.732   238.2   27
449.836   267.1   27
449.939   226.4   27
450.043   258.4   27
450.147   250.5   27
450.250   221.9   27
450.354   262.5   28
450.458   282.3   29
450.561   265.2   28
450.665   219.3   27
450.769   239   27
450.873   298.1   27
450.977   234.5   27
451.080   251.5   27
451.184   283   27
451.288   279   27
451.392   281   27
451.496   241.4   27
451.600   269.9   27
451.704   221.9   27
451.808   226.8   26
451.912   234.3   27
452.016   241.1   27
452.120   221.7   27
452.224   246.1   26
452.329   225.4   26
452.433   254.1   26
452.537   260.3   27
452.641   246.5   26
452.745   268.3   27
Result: 0.40 mag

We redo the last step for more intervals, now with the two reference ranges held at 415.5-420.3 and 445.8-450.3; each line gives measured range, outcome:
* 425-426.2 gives 0.17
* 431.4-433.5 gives 0.33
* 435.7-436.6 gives 0.20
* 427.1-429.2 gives 0.28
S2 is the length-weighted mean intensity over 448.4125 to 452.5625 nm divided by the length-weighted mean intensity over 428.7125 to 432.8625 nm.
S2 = 2.1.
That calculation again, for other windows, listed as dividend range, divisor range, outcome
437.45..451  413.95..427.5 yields 1.17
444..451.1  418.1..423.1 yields 1.56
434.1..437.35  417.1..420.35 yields 1.22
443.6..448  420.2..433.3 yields 1.21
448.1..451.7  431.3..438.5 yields 1.62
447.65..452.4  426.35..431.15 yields 1.89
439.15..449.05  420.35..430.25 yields 1.12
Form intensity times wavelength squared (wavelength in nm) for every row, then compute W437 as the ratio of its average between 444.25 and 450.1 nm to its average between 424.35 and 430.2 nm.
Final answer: 1.57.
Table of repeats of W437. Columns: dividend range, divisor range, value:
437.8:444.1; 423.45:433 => 1.15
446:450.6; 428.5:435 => 1.98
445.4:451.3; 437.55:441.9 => 1.64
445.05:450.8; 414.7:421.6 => 1.74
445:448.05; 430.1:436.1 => 1.52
